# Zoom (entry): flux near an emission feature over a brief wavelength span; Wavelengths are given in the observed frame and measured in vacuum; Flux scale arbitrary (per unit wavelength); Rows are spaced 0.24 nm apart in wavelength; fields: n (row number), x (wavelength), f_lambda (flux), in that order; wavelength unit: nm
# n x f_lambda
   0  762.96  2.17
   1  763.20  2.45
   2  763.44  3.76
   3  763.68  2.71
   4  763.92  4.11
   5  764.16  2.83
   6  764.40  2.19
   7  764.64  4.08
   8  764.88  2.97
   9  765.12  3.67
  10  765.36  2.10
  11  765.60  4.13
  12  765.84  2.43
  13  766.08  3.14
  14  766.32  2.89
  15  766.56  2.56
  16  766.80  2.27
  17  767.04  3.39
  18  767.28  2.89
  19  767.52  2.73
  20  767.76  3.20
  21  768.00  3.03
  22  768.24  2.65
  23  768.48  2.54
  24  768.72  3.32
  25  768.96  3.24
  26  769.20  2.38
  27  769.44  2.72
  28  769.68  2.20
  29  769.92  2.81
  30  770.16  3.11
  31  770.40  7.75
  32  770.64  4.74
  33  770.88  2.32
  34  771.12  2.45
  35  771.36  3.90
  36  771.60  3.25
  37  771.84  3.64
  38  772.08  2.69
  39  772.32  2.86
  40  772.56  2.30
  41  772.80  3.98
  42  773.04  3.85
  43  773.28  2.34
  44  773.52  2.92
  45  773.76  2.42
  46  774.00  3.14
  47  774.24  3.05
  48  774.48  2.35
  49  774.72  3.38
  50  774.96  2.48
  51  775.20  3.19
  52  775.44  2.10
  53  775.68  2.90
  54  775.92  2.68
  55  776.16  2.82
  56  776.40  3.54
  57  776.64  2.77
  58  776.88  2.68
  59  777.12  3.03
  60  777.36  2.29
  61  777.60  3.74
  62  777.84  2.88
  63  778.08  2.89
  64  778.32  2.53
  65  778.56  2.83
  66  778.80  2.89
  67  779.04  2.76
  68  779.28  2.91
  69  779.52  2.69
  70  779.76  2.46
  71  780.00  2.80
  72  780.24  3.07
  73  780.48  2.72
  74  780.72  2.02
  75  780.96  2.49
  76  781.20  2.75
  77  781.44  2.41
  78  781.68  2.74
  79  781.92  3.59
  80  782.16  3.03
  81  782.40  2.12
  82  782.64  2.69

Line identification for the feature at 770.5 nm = H-alpha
